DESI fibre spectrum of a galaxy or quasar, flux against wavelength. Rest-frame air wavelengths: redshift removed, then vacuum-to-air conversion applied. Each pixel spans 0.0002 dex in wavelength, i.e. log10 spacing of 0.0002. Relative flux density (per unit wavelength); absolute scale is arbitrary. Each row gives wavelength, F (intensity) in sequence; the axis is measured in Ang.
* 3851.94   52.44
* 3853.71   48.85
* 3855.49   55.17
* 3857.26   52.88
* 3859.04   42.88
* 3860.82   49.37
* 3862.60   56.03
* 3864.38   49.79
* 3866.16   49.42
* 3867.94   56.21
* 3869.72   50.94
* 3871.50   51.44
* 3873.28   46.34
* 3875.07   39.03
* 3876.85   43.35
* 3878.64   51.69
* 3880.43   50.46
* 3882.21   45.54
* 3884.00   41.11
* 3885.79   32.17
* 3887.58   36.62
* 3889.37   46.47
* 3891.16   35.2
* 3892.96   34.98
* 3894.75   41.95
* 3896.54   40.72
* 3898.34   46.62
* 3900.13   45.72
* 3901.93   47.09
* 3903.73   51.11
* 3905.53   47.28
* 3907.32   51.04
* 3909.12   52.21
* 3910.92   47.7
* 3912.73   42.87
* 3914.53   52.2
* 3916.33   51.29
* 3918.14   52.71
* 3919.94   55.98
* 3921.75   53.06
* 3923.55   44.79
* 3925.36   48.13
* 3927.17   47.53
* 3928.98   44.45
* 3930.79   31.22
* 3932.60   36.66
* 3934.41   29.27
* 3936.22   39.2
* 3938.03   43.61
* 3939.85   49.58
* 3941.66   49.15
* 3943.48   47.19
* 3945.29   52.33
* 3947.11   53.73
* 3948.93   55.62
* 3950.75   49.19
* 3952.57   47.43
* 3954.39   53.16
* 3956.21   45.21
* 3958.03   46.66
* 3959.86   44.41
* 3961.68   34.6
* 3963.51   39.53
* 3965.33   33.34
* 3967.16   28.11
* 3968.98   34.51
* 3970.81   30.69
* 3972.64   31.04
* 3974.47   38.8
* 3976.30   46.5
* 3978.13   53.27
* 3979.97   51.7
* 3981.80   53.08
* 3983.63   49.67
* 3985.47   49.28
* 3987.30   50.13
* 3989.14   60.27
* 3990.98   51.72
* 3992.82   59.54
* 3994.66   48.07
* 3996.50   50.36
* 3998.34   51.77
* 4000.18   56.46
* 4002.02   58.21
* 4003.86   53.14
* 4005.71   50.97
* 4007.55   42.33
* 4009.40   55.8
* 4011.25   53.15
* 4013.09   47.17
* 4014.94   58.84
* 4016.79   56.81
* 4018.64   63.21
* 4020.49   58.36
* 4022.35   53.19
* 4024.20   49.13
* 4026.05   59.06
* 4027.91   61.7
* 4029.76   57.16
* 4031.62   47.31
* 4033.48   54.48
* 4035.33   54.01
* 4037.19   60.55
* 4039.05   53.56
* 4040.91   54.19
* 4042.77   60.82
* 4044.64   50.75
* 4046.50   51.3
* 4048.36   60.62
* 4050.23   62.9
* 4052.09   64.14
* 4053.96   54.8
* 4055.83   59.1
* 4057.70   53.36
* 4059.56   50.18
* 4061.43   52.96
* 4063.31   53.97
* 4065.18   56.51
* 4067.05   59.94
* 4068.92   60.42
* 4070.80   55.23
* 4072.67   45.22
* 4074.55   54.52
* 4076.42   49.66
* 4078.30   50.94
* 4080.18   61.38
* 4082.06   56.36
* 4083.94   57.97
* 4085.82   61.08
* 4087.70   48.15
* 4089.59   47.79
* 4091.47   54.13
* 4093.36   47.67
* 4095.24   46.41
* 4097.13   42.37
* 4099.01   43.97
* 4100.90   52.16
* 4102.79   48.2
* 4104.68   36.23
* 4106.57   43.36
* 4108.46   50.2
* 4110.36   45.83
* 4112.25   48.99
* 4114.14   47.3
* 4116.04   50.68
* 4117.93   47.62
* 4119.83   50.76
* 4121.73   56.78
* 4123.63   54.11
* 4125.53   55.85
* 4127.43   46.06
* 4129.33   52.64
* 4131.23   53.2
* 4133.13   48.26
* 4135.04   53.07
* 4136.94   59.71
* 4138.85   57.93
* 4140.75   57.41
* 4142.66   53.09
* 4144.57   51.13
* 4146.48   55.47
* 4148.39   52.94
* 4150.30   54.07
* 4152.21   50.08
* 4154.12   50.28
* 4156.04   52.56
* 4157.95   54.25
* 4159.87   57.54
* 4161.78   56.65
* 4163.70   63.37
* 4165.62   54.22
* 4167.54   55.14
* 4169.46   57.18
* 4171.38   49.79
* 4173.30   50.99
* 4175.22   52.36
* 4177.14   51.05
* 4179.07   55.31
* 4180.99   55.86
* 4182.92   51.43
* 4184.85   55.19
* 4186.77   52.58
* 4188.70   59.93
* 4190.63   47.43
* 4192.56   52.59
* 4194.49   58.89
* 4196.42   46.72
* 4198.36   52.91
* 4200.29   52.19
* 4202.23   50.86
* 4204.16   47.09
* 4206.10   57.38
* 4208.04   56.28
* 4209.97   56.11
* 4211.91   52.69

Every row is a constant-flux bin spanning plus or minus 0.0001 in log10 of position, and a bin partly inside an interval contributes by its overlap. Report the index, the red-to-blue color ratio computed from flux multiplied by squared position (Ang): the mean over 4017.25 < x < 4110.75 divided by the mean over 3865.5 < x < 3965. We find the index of 1.26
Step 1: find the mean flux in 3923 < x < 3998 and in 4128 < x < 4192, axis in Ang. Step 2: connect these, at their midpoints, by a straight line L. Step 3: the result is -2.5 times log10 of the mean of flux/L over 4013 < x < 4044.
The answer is -0.163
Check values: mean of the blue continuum 45.3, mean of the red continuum 54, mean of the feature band 56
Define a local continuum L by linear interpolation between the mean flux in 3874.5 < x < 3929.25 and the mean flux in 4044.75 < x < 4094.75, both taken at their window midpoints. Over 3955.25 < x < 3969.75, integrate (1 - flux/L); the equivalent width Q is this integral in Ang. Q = 3.2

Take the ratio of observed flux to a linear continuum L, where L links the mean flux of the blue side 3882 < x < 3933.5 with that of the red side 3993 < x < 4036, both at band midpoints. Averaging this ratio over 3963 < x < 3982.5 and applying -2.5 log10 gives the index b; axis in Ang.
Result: 0.26 mag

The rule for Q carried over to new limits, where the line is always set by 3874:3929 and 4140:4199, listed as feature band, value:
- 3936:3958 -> -0.8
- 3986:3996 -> -1.0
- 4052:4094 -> -2.9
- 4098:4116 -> 1.9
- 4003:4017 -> -0.8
